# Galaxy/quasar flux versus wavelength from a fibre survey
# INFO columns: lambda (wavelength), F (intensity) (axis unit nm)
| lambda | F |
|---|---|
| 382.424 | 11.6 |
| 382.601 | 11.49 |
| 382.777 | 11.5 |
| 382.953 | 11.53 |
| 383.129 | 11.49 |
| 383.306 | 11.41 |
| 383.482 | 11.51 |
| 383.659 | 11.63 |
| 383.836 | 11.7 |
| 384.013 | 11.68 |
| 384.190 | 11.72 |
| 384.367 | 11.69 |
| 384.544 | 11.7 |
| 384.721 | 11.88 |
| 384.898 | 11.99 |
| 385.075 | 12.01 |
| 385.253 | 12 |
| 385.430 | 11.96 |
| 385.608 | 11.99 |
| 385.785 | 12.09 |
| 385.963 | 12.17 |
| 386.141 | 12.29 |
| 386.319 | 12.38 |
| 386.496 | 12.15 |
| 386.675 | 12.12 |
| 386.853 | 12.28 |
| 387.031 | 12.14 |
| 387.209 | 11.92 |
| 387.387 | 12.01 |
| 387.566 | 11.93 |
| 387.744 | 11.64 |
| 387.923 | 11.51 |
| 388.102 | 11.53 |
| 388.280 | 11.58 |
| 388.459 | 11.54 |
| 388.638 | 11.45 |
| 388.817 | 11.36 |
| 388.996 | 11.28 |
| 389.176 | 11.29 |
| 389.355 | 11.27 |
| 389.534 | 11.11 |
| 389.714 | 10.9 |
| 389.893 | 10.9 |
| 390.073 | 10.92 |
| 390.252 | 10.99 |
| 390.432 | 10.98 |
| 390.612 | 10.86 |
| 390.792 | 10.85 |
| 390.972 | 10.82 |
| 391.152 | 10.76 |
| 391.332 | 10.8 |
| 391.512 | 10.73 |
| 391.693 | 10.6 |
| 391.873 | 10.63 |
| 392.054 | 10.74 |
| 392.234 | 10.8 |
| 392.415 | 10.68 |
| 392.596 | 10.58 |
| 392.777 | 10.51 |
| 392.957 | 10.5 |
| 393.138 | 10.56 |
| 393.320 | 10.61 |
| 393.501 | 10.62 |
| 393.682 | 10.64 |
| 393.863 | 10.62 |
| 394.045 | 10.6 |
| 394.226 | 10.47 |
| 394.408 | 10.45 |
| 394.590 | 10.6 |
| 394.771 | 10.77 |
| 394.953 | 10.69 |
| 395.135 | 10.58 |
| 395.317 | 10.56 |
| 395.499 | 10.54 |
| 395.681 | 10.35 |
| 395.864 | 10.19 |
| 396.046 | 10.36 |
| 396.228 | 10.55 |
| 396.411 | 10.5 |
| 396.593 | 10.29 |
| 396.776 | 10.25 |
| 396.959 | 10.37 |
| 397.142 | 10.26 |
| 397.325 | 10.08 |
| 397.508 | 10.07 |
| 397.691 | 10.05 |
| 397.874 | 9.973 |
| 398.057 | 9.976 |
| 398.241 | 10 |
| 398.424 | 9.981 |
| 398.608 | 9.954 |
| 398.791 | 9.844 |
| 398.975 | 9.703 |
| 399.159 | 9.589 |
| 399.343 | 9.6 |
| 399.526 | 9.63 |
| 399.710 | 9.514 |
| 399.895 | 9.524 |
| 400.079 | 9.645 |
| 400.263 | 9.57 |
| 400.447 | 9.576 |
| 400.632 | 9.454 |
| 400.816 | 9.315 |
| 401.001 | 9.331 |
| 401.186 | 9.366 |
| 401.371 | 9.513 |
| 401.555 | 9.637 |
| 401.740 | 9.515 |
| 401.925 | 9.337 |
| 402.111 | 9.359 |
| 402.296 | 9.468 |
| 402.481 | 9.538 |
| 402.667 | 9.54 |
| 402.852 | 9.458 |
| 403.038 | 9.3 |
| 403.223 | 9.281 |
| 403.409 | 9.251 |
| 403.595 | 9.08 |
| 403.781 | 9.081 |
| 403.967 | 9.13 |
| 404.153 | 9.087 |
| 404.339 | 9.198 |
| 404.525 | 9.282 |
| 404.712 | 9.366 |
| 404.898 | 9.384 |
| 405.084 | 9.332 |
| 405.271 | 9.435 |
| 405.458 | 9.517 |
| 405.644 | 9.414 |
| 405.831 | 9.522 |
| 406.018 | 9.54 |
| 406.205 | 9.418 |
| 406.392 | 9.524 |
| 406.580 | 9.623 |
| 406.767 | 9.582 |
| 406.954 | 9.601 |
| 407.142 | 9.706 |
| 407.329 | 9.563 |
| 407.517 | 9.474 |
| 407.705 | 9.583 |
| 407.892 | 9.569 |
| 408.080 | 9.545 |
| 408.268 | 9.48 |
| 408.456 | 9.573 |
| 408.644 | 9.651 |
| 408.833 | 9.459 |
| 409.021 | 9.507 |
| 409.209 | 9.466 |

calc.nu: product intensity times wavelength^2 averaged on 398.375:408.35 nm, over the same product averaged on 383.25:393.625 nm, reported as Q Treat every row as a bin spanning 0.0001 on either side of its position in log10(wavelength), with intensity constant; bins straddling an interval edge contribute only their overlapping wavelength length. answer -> 0.90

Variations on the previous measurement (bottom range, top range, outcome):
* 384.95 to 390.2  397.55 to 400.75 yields 0.88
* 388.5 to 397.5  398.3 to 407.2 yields 0.93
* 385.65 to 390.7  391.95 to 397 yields 0.94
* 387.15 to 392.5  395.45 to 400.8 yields 0.93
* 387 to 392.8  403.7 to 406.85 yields 0.91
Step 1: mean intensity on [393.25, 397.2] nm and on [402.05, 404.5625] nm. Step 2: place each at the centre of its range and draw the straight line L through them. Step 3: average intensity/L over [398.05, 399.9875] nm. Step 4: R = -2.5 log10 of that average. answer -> 0.02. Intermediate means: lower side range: 10.5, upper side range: 9.29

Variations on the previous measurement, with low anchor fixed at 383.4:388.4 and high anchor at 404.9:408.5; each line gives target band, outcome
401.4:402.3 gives 0.07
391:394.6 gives 0.05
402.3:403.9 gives 0.07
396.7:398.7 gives 0.05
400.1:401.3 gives 0.08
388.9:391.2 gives 0.04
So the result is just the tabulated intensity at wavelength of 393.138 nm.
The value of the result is 10.56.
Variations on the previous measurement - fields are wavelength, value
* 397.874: 9.973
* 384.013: 11.68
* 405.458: 9.517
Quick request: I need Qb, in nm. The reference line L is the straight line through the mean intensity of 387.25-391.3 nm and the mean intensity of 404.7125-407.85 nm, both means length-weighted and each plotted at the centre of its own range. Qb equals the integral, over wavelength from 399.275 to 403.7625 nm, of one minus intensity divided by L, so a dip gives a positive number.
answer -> 0.25 nm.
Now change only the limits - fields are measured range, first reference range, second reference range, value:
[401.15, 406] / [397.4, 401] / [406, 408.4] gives 0.14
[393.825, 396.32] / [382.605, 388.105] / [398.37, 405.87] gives -0.01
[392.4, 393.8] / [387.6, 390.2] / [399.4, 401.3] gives 0.01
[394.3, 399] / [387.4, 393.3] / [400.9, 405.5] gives -0.03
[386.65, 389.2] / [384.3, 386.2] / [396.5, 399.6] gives -0.03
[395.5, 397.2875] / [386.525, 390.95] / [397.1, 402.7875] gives -0.02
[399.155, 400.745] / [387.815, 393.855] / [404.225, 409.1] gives 0.09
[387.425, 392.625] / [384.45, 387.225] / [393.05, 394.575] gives 0.09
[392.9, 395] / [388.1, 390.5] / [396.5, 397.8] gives 0.00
